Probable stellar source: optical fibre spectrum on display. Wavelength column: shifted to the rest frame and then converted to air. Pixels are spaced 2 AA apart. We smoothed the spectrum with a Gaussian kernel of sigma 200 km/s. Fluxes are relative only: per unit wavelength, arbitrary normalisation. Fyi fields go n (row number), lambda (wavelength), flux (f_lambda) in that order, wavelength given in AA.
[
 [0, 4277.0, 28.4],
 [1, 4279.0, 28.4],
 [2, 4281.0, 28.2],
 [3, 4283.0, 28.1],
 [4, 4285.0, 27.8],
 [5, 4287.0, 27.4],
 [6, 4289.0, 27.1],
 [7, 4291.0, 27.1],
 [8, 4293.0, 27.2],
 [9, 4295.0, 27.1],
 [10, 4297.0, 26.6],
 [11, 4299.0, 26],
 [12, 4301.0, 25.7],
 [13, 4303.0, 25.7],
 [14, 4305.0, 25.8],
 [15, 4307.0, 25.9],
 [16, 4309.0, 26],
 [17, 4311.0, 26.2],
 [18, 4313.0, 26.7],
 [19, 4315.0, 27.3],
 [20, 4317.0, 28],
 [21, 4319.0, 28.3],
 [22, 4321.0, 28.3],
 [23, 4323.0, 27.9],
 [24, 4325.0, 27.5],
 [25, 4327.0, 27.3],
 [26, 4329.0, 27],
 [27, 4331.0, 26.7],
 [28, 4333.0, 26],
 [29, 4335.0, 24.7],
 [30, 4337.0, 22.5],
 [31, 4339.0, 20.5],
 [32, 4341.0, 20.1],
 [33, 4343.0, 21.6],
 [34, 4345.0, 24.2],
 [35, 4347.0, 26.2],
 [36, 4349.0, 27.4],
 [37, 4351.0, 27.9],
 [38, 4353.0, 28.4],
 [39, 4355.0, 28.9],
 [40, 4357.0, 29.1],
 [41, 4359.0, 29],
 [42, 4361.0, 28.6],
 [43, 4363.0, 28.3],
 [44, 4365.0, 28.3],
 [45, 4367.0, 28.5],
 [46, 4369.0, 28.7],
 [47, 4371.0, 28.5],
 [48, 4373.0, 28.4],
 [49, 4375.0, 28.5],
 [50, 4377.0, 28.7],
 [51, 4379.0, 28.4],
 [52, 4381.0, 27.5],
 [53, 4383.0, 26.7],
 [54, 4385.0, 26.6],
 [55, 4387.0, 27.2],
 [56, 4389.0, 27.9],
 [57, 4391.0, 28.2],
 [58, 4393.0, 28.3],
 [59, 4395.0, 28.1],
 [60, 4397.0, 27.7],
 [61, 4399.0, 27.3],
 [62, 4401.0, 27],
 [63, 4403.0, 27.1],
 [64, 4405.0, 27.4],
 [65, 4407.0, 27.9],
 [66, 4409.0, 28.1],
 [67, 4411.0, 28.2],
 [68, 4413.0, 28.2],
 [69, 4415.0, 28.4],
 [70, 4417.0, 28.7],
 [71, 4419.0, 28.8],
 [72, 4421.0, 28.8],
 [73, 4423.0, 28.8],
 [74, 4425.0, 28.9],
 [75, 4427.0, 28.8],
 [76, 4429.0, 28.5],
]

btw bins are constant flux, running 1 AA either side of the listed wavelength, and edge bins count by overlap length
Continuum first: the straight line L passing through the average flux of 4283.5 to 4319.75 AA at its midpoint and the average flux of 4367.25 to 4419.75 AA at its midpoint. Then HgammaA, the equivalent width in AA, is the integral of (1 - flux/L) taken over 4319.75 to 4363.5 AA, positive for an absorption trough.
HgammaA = 1.6 AA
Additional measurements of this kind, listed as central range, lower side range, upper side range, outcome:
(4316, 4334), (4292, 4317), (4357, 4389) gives -0.3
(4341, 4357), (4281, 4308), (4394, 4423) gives 0.7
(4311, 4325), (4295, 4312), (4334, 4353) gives -1.3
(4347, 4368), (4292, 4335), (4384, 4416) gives -0.8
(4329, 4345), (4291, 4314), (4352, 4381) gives 2.3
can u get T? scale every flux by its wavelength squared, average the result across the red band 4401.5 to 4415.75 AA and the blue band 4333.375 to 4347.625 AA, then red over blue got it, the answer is 1.3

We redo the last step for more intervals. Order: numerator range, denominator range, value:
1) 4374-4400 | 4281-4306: 1.08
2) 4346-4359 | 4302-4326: 1.06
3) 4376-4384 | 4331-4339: 1.17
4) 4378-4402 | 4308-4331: 1.04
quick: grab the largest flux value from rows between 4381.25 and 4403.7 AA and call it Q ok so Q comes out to 28.3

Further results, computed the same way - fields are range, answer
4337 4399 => 29.1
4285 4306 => 27.8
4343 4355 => 28.9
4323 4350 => 27.9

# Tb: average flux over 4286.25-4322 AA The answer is 26.8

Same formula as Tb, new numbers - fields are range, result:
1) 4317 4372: 26.7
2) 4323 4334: 27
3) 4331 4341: 23.4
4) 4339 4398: 27.3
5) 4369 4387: 27.9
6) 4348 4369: 28.5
